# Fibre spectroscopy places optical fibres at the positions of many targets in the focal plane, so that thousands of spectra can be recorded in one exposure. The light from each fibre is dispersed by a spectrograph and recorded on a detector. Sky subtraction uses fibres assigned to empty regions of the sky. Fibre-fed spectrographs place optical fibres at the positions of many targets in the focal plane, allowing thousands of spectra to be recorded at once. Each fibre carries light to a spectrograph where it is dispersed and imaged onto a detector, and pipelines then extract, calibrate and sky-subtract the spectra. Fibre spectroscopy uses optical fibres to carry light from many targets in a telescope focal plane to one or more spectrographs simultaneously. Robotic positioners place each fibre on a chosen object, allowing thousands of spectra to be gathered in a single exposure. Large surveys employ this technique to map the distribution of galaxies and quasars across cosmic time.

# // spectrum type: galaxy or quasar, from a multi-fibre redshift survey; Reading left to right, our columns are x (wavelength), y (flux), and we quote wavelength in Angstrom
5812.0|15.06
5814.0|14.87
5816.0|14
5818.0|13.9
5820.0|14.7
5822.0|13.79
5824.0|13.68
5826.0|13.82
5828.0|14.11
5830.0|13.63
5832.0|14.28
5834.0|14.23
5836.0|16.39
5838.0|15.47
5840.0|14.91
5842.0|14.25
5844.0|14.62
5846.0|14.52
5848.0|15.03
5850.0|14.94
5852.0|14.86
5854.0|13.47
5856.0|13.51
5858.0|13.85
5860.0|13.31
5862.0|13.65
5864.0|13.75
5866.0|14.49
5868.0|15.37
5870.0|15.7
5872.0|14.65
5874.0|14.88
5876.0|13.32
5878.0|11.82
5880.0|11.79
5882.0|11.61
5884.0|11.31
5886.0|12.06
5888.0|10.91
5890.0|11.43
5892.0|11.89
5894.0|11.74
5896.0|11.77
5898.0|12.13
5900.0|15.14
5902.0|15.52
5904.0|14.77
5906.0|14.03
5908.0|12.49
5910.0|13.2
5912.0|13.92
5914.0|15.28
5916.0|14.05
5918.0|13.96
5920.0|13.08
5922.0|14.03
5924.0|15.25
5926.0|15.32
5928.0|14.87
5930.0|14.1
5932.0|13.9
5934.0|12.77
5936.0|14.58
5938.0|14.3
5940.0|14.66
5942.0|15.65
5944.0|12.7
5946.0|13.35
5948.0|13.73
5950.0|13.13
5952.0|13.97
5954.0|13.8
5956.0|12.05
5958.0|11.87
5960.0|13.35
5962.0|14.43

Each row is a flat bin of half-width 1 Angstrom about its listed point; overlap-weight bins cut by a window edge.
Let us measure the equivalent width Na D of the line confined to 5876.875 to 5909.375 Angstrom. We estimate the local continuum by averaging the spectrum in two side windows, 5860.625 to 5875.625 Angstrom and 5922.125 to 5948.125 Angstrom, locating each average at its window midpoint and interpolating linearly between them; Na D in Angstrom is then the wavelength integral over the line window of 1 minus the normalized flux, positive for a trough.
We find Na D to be 4.3 Angstrom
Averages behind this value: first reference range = 14.6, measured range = 12.5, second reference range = 14.3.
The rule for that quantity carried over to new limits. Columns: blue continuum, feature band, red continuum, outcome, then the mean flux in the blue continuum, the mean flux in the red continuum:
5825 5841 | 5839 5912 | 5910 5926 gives 4.5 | 14.6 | 14.2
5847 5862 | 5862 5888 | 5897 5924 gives 1.4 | 14.1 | 14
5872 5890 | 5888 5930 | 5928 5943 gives -0.9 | 12.3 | 14.3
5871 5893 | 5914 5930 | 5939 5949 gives -1.2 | 12.3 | 14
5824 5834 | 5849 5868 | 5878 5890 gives -2.1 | 14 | 11.6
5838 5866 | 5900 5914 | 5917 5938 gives 0.0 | 14.3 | 14.2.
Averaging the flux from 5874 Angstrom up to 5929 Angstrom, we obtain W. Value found 13.2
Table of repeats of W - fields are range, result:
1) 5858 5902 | 13.1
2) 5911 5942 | 14.3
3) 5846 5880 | 14.1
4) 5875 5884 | 12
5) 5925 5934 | 14.4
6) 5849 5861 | 14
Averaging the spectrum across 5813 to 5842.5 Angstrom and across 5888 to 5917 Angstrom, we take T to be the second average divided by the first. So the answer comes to 0.9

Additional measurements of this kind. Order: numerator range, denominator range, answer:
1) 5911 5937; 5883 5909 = 1.12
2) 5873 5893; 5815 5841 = 0.84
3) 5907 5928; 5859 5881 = 1.02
